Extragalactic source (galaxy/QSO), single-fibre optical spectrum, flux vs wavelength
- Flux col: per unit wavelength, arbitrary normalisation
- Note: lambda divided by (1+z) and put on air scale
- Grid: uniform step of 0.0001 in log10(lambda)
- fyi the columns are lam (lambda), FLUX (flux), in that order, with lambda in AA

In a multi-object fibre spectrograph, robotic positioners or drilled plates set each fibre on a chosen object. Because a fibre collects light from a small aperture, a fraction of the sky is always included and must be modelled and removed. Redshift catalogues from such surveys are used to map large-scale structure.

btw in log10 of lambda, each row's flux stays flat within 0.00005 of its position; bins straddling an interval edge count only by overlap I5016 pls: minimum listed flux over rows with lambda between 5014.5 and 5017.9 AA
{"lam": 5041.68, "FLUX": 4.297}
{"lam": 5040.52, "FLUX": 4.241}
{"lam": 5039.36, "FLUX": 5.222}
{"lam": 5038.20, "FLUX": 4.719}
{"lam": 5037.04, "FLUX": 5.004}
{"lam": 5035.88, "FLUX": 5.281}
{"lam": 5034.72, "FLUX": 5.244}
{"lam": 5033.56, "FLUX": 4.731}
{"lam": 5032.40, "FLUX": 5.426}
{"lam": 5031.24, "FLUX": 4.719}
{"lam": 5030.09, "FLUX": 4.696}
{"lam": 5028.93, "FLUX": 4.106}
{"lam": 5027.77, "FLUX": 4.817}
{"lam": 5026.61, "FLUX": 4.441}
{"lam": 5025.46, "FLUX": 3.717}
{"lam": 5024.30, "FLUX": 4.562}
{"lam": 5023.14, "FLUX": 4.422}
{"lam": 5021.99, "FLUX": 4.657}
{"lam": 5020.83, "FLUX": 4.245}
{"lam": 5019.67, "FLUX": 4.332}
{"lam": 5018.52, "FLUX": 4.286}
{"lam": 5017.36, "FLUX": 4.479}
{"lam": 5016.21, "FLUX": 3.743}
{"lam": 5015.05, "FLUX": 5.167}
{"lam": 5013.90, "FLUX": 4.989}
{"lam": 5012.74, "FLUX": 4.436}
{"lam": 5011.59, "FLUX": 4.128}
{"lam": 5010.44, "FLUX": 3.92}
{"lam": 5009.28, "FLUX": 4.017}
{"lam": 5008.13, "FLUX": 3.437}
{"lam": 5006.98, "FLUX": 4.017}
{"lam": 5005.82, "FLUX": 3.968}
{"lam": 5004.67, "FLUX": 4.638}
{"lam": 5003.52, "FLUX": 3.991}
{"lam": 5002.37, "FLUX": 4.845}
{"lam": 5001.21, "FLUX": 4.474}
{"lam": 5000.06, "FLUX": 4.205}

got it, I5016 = 3.743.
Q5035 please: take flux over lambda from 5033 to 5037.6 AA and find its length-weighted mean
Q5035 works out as 5.06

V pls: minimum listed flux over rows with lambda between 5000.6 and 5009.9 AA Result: 3.437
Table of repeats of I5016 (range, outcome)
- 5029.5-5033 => 4.696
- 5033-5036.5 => 4.731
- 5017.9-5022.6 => 4.245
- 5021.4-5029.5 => 3.717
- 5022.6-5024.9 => 4.422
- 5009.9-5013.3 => 3.92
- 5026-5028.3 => 4.441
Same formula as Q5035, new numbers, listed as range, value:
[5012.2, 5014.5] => 4.72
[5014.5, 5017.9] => 4.46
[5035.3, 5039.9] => 5.05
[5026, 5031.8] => 4.56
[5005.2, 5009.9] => 3.86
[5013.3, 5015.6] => 5.07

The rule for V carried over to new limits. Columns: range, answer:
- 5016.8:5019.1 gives 4.286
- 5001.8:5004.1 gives 3.991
